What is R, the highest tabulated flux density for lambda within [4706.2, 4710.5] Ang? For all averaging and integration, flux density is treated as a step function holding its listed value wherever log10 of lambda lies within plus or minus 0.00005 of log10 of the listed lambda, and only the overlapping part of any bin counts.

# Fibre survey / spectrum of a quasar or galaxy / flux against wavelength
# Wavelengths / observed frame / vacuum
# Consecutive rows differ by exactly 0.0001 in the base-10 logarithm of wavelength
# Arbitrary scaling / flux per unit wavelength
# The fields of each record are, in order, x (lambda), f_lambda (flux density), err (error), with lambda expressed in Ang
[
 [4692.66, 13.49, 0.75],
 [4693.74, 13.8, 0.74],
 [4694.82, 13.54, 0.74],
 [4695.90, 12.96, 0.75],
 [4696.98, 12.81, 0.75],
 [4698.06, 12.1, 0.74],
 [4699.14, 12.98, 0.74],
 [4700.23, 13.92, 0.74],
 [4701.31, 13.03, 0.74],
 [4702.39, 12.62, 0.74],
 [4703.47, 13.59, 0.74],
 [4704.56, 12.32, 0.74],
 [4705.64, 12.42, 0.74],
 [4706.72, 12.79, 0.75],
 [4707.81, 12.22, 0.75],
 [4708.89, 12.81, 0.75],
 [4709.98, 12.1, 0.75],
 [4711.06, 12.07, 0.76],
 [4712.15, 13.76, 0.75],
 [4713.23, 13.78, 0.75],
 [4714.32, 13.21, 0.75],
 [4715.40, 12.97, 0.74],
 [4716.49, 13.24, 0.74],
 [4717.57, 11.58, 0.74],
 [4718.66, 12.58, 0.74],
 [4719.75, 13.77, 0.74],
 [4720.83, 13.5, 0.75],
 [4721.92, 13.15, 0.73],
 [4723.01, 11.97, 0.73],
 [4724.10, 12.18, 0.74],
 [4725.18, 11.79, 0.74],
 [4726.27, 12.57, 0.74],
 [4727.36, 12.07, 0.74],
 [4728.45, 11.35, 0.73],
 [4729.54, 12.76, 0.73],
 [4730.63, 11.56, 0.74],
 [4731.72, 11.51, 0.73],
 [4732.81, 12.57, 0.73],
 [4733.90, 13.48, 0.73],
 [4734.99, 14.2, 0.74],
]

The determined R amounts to 12.81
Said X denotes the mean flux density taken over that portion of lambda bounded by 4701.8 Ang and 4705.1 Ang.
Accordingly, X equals 12.8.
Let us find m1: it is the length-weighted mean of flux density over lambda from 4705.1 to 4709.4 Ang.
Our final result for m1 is 12.6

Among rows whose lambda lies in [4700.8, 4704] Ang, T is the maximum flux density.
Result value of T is 13.59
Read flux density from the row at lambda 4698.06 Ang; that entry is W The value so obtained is 12.1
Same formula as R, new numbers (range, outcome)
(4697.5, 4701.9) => 13.92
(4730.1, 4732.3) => 11.56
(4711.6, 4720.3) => 13.78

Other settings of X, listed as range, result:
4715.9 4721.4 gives 12.9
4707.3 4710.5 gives 12.4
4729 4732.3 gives 11.9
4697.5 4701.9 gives 13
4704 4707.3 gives 12.5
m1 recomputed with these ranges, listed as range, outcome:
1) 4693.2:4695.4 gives 13.7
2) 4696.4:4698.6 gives 12.5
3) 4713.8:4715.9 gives 13.1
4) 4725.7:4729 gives 12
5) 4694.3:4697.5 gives 13.1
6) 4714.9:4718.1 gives 12.6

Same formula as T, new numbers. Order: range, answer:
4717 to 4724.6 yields 13.77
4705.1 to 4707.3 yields 12.79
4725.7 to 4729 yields 12.57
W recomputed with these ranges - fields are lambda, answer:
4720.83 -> 13.5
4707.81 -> 12.22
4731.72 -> 11.51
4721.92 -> 13.15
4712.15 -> 13.76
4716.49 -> 13.24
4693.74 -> 13.8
